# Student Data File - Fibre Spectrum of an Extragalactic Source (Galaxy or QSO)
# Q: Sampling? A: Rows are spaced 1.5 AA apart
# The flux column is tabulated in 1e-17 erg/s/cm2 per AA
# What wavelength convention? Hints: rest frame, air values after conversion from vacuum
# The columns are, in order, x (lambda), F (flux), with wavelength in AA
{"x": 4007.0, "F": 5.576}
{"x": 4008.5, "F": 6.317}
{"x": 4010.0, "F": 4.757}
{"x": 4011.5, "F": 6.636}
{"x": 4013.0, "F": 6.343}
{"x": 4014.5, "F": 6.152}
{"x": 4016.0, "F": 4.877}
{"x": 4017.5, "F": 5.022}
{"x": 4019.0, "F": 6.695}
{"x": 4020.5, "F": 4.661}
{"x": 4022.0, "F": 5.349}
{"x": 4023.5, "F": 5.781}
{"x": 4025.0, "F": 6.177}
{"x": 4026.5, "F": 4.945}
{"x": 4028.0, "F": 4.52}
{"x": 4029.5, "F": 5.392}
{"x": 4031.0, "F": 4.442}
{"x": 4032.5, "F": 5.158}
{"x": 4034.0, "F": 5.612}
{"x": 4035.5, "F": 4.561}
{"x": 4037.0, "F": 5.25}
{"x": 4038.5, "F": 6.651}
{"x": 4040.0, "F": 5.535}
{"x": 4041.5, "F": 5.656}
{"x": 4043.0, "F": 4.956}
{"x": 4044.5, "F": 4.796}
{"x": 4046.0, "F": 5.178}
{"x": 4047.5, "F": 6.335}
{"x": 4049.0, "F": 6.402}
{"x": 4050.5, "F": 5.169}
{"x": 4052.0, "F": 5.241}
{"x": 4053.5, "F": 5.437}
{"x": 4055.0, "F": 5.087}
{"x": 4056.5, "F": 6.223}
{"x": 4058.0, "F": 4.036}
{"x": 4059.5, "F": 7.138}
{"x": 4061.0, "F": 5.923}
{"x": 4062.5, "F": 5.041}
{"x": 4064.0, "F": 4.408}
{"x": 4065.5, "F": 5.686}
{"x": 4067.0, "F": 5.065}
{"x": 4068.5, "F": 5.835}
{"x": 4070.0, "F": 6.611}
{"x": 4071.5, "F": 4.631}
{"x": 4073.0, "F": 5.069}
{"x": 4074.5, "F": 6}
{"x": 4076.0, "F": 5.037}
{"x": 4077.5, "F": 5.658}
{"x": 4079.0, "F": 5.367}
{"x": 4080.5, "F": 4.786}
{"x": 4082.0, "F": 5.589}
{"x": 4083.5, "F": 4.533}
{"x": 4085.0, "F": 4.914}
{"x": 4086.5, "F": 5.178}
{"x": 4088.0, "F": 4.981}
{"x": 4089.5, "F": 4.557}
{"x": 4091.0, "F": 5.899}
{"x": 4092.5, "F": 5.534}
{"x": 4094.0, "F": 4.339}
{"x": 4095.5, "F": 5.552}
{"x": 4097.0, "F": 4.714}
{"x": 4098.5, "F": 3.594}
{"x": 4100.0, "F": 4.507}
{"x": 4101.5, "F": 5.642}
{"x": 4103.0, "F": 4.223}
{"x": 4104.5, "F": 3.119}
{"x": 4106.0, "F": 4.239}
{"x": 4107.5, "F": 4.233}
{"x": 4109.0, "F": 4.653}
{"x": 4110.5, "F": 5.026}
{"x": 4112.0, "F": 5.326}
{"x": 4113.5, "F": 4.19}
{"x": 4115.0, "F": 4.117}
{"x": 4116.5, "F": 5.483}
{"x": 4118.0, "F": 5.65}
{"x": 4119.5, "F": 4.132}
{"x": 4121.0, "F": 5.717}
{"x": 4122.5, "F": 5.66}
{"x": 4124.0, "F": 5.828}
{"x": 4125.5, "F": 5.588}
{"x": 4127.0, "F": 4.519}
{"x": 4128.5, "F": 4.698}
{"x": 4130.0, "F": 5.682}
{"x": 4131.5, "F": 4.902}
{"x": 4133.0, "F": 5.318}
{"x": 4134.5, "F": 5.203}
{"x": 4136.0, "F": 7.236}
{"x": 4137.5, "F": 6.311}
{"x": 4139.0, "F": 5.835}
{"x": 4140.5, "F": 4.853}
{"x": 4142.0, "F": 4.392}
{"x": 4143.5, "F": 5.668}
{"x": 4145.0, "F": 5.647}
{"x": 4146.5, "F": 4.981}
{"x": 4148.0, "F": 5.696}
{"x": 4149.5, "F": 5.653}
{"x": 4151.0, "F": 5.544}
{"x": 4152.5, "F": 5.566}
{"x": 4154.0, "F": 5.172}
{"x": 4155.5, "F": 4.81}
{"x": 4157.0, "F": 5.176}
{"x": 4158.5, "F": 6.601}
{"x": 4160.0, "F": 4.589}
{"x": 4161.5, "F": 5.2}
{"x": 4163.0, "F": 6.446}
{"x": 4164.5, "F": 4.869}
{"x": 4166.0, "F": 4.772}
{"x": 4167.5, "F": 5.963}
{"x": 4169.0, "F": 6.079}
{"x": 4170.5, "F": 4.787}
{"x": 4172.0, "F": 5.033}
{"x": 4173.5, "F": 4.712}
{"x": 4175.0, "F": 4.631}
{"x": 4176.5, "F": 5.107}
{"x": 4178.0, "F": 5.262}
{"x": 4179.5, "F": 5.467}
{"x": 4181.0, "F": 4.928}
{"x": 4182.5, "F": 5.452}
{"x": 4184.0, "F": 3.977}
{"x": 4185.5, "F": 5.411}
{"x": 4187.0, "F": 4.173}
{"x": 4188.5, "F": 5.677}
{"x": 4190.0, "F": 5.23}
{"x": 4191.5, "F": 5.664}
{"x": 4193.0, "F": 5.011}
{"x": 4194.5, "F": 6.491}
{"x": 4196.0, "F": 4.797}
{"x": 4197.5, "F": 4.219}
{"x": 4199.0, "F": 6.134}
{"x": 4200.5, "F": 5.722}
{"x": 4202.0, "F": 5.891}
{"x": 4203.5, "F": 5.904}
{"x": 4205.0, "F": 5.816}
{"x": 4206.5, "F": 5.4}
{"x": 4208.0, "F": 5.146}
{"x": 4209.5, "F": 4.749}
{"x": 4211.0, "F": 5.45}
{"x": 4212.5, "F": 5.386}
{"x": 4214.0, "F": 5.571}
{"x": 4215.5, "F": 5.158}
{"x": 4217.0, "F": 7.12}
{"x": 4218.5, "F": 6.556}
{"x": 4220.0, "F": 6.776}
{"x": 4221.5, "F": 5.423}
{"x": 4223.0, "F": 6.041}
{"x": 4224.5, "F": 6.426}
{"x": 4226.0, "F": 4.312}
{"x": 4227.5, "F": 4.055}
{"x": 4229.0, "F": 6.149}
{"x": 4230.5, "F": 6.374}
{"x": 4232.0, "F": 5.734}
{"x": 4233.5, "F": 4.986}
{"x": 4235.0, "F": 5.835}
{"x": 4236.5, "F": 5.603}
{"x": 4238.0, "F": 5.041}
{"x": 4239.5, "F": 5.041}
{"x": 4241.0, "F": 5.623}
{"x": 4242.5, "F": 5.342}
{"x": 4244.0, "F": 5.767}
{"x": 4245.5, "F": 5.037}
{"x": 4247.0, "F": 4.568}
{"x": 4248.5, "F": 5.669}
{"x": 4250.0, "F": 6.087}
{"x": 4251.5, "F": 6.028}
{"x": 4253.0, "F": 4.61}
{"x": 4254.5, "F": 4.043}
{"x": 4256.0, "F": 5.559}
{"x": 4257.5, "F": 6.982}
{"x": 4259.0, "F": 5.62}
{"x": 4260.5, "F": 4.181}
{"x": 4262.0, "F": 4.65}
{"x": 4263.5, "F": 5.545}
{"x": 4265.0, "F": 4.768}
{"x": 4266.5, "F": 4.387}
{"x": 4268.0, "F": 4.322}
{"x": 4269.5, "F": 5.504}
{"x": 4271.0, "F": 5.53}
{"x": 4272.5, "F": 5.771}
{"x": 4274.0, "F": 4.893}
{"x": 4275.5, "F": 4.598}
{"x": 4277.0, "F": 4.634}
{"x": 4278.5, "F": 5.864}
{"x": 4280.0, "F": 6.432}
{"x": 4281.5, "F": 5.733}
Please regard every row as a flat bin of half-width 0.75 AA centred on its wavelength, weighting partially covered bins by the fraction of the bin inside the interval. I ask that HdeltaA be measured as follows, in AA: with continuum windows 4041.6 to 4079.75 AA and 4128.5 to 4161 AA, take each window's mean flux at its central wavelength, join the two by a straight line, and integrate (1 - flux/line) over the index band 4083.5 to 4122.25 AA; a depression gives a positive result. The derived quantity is 4.7 AA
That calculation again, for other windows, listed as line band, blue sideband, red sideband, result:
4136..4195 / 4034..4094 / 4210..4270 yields 0.9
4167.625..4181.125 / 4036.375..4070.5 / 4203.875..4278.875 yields 0.7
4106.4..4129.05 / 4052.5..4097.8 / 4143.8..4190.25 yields 1.3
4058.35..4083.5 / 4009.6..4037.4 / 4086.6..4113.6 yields -2.4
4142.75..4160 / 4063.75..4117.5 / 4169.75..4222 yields -0.9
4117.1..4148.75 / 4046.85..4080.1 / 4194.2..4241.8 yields 0.8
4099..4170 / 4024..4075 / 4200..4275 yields 3.0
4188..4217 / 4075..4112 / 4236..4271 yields -2.2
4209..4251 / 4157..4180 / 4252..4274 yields -3.3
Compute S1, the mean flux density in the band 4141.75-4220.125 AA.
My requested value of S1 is 5.38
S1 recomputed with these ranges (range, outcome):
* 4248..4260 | 5.54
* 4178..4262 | 5.44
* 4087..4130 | 4.86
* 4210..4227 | 5.8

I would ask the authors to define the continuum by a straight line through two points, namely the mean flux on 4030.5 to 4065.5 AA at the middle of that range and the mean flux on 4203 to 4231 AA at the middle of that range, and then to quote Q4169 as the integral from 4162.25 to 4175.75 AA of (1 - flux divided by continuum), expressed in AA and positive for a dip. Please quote 0.8 AA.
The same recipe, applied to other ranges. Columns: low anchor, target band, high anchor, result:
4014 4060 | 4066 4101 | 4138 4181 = 1.6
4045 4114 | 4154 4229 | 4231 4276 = -2.5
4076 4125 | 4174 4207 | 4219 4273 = -0.5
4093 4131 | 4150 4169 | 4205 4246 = -1.1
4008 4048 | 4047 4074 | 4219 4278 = -0.4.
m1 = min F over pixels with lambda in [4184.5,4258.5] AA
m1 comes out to 4.043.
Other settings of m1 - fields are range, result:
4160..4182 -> 4.589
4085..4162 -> 3.119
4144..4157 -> 4.81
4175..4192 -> 3.977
